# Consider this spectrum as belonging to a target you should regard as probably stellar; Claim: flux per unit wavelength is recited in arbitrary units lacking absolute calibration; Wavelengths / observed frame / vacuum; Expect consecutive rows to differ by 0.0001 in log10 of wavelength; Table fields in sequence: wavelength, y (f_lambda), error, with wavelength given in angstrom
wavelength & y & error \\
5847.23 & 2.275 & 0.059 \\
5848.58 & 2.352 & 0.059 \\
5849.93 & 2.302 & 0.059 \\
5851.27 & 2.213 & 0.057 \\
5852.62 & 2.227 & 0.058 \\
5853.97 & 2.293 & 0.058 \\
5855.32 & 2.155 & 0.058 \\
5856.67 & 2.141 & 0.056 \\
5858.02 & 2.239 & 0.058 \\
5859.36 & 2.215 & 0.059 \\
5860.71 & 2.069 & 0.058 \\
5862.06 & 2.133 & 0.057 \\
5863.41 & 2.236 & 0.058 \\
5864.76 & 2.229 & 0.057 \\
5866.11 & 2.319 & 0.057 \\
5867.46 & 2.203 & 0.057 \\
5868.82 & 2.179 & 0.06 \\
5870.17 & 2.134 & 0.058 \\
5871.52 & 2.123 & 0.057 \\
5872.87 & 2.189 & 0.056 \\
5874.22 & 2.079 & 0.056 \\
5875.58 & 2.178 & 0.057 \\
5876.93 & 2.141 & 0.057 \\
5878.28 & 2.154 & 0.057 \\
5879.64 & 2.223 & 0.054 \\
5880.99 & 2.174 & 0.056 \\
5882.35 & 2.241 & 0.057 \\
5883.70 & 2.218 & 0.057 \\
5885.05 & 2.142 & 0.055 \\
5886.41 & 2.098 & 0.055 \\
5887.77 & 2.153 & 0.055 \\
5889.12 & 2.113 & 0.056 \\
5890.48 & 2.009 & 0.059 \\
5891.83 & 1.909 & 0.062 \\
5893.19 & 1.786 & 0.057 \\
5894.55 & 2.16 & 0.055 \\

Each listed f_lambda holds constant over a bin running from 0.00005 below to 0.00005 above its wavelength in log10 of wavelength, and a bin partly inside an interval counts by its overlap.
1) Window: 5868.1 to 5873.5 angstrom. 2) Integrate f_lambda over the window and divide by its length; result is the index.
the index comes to 2.15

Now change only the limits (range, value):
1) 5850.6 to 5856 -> 2.22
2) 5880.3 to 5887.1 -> 2.17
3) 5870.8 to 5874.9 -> 2.13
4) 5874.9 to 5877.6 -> 2.16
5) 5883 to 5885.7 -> 2.19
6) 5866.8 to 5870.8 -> 2.17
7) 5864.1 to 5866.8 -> 2.28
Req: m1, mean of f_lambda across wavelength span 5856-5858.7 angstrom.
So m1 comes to 2.2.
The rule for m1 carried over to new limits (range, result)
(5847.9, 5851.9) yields 2.29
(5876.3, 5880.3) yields 2.17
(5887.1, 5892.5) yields 2.05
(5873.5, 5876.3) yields 2.13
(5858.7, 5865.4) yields 2.18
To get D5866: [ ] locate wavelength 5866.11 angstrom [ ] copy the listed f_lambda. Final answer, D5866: 2.319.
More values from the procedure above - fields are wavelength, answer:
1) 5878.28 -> 2.154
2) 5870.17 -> 2.134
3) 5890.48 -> 2.009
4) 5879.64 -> 2.223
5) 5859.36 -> 2.215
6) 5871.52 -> 2.123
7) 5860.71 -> 2.069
